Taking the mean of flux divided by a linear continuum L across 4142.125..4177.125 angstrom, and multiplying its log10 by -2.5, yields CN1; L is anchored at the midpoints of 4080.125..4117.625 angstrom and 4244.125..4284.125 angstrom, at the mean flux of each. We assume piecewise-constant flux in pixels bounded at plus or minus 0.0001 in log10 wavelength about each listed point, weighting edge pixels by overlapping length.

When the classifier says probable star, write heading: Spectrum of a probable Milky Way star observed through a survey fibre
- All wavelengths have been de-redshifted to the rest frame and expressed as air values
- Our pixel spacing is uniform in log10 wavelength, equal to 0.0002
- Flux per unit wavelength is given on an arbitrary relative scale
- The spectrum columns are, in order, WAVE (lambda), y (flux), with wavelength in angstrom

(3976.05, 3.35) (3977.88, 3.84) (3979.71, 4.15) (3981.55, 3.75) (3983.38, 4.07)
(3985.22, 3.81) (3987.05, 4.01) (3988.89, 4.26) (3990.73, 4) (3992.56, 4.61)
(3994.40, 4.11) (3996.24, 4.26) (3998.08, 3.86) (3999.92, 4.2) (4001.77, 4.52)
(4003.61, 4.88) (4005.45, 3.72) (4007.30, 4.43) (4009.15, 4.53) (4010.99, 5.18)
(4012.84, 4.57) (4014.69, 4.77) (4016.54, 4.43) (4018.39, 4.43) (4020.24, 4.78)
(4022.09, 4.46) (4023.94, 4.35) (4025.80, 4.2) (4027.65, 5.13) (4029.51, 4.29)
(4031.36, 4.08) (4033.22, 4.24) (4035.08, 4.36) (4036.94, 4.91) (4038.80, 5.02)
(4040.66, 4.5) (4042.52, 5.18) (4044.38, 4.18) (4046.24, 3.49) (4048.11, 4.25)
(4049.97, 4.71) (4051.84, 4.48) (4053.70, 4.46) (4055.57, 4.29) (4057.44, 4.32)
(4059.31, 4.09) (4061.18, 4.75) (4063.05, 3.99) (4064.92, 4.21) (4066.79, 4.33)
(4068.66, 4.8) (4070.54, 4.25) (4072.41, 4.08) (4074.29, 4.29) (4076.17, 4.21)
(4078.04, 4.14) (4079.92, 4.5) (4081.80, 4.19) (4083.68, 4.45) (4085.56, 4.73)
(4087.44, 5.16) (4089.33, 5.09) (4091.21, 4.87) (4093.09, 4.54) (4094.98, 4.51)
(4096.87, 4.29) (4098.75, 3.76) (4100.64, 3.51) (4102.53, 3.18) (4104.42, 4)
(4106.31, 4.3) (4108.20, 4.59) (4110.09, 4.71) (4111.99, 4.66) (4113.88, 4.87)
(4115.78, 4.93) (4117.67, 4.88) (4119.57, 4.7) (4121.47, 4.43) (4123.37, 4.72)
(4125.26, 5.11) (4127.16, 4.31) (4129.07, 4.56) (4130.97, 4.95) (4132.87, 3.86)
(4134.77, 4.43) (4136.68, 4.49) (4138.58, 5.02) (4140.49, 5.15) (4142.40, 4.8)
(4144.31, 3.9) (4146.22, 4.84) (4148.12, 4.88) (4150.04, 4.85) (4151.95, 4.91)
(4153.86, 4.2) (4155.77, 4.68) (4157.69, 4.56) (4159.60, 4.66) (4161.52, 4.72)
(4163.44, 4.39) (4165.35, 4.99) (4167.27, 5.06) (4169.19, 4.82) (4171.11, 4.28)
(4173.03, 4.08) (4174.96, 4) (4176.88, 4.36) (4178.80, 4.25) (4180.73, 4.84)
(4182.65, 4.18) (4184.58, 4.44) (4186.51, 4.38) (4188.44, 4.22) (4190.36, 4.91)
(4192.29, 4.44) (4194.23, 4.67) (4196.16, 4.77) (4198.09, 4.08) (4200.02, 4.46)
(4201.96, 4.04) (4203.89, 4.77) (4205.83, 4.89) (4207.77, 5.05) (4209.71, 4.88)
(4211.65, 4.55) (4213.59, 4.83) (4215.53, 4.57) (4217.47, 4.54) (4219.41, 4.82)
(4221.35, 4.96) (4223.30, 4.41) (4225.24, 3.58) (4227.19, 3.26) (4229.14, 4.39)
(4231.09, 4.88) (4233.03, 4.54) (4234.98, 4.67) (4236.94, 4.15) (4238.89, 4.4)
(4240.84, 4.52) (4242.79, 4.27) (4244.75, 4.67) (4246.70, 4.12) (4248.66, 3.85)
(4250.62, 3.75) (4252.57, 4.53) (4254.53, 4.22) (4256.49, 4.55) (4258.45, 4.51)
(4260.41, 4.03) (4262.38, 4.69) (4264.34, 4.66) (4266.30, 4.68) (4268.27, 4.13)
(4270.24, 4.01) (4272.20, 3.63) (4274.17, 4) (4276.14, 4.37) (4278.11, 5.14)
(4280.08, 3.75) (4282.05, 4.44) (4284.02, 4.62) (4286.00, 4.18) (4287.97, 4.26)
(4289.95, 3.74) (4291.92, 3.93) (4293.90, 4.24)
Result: -0.04 mag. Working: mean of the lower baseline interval 4.45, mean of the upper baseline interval 4.29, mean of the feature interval 4.58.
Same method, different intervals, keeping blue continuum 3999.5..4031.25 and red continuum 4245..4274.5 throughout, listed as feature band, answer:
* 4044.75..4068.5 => 0.04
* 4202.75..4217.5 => -0.11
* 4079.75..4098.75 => -0.04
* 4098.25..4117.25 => 0.03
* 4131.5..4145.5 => -0.04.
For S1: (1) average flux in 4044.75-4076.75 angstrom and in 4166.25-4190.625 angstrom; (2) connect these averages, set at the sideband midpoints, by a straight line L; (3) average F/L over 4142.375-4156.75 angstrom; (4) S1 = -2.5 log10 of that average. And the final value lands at -0.05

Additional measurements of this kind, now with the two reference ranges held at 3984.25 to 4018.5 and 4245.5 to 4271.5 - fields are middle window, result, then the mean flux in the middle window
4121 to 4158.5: -0.08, 4.64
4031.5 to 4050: -0.03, 4.46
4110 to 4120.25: -0.11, 4.8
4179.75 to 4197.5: -0.06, 4.53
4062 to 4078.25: 0.02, 4.27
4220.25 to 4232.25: 0.01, 4.26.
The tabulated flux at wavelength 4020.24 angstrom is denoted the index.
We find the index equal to 4.78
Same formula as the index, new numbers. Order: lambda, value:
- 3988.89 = 4.26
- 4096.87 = 4.29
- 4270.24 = 4.01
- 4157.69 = 4.56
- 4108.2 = 4.59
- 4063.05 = 3.99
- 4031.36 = 4.08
